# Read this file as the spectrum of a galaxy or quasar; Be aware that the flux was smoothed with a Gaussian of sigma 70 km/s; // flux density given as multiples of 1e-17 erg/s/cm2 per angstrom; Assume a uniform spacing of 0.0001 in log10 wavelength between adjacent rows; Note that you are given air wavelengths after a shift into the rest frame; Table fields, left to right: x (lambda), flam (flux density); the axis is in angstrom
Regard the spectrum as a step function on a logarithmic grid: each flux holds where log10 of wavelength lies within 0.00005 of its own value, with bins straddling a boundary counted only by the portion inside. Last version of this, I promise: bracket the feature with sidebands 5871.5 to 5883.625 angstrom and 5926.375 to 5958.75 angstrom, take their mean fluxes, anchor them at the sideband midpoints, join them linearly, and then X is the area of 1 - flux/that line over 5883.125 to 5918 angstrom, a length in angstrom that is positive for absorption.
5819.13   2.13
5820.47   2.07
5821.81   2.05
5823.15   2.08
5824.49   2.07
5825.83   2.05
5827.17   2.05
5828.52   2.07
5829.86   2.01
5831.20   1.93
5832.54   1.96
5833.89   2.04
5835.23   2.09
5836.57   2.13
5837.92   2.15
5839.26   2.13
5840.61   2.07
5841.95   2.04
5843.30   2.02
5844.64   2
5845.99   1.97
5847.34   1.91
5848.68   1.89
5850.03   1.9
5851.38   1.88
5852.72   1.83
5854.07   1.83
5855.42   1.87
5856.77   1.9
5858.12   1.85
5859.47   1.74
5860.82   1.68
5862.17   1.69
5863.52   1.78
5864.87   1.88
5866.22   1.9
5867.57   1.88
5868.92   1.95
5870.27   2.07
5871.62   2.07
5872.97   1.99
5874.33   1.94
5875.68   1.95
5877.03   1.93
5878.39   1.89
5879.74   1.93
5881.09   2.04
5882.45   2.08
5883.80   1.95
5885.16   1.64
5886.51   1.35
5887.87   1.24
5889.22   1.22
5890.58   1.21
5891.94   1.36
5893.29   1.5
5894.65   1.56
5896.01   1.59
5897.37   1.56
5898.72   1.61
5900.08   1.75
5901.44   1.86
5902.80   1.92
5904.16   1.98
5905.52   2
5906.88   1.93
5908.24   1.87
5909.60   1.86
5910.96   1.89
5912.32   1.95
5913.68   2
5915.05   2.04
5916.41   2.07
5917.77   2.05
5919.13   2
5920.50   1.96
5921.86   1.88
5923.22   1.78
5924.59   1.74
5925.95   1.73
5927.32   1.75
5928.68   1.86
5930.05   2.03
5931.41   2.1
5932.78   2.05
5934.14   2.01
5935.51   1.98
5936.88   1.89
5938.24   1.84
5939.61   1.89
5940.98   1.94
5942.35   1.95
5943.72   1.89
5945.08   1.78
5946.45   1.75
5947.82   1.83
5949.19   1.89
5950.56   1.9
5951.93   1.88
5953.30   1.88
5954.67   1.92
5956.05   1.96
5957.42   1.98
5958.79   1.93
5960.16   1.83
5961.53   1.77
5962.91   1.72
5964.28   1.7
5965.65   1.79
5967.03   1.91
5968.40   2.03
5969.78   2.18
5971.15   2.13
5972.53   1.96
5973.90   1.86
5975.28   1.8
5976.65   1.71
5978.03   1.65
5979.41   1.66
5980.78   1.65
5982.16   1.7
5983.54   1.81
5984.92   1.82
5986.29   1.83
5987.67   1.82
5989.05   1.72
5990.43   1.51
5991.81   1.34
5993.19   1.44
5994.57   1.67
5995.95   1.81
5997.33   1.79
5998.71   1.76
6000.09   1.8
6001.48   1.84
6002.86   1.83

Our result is 4.02 angstrom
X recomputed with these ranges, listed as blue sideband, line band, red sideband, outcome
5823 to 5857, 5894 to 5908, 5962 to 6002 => 0.9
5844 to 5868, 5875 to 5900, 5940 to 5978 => 2.9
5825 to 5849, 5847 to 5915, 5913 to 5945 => 6.2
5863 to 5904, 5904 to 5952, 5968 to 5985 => -3.2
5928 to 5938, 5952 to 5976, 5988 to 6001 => -1.1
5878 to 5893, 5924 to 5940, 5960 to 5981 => -1.5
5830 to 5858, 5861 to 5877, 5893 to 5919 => 0.1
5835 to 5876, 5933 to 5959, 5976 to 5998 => -2.1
